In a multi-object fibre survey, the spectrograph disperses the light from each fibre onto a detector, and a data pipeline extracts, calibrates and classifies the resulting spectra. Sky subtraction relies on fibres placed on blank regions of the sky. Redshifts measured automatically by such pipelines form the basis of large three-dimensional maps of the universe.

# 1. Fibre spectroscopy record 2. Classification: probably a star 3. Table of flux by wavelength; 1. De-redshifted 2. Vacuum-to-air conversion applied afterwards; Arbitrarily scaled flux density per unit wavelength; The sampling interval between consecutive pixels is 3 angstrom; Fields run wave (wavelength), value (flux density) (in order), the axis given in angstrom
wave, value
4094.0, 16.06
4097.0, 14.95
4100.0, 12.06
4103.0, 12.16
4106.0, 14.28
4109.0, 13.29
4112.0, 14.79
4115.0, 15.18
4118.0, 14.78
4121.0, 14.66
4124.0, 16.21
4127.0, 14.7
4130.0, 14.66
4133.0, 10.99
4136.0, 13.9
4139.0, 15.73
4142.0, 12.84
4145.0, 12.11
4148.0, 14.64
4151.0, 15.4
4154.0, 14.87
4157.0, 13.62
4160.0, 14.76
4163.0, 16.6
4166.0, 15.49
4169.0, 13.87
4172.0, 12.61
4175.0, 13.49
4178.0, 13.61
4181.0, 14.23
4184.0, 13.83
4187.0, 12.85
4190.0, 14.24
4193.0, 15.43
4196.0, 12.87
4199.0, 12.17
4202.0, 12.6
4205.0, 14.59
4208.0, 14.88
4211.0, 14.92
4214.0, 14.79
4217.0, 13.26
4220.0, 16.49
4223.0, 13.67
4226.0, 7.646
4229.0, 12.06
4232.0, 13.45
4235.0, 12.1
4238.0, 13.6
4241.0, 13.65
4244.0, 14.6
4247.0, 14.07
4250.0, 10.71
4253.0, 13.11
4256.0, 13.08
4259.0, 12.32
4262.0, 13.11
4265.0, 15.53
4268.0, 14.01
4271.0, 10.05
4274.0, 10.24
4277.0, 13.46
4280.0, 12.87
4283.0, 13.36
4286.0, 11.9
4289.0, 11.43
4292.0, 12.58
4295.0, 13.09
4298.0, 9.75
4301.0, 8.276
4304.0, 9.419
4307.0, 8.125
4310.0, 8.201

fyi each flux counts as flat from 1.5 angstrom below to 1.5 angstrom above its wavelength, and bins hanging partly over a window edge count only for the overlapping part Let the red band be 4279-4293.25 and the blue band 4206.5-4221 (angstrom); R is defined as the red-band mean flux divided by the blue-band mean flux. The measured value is 0.84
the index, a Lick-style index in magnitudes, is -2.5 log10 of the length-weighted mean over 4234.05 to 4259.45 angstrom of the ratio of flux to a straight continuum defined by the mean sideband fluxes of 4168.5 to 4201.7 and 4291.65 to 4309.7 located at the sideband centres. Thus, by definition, -0.13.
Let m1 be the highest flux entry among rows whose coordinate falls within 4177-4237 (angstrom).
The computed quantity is 16.49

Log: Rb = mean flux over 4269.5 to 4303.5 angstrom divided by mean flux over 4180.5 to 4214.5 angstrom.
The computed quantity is 0.83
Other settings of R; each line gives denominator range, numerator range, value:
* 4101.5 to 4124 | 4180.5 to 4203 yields 0.95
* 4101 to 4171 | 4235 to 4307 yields 0.86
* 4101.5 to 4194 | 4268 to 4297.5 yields 0.86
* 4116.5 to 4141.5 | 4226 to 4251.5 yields 0.88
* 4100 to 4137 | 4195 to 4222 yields 1.00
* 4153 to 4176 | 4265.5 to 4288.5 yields 0.86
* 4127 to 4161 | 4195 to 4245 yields 0.96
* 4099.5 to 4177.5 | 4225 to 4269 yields 0.91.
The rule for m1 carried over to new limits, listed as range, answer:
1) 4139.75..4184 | 16.6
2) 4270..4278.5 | 13.46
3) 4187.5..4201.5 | 15.43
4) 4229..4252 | 14.6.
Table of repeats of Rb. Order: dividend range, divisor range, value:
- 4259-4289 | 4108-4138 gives 0.88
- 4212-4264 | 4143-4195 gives 0.92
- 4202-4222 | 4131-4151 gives 1.08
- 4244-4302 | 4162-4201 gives 0.89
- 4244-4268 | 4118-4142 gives 0.93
